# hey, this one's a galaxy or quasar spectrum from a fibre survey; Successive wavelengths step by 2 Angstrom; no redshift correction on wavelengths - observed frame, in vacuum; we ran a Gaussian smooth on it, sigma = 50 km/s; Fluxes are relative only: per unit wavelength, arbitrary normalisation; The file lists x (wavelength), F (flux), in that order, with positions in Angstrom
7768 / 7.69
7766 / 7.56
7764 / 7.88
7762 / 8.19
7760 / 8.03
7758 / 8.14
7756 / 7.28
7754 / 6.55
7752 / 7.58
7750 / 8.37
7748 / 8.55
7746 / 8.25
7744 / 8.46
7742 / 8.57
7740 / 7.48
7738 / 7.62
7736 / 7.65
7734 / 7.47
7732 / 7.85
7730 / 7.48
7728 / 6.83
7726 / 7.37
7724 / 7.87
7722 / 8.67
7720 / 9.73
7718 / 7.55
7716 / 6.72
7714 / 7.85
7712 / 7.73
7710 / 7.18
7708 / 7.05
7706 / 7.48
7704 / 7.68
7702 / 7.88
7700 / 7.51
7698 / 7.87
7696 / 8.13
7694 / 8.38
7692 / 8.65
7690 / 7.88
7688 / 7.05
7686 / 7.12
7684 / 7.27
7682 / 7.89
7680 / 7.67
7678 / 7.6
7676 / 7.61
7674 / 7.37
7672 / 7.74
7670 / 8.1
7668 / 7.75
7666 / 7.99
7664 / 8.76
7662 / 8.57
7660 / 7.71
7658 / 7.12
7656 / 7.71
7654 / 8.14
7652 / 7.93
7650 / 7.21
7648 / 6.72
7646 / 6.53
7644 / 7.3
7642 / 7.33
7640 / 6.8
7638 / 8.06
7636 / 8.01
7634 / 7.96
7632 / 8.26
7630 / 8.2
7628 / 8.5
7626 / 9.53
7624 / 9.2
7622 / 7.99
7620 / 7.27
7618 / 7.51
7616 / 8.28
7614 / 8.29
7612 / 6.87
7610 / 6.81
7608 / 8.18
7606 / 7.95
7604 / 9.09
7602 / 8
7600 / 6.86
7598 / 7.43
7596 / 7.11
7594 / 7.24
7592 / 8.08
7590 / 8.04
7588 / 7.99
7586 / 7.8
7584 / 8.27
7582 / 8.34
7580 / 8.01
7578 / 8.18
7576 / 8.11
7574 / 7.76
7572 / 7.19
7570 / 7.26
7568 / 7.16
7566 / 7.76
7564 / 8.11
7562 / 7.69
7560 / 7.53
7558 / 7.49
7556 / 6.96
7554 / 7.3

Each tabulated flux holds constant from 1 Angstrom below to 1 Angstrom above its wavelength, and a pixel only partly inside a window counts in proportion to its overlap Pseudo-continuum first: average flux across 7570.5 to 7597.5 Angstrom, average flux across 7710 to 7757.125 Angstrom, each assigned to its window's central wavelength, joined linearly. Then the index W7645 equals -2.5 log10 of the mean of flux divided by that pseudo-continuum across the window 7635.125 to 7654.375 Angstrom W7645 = 0.06 mag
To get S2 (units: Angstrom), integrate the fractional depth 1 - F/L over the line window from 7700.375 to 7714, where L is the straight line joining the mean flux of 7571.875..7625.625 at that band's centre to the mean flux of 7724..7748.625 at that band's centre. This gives 0.5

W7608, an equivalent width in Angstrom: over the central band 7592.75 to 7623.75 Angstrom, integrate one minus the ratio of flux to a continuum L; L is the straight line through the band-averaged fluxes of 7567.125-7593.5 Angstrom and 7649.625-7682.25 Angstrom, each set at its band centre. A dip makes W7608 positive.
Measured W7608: 0.57 Angstrom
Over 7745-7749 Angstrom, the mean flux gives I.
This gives 8.4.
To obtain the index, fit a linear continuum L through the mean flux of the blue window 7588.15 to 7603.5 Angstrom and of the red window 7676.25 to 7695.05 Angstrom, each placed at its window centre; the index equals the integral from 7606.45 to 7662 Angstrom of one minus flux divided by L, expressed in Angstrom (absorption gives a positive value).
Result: -0.8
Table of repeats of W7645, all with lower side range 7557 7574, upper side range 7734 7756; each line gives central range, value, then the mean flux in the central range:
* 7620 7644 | -0.06 mag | 8.09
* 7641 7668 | 0.01 mag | 7.62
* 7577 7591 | -0.07 mag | 8.09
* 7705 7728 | 0.01 mag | 7.71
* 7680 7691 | 0.04 mag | 7.46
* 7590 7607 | -0.02 mag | 7.74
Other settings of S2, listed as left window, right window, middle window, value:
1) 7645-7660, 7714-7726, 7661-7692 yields -0.8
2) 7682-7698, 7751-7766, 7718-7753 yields -1.2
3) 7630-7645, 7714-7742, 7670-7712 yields 0.4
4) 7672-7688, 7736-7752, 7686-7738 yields 0.5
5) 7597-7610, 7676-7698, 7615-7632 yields -1.1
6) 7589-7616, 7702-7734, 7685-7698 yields -0.3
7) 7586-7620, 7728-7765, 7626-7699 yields -0.1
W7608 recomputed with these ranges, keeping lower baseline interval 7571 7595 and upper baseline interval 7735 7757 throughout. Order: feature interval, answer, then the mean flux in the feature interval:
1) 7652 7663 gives 0.0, 7.86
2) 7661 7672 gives -0.4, 8.19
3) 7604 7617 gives 0.1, 7.83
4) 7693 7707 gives 0.0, 7.85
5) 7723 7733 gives 0.5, 7.48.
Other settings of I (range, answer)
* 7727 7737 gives 7.46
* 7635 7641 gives 7.62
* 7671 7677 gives 7.57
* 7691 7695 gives 8.52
